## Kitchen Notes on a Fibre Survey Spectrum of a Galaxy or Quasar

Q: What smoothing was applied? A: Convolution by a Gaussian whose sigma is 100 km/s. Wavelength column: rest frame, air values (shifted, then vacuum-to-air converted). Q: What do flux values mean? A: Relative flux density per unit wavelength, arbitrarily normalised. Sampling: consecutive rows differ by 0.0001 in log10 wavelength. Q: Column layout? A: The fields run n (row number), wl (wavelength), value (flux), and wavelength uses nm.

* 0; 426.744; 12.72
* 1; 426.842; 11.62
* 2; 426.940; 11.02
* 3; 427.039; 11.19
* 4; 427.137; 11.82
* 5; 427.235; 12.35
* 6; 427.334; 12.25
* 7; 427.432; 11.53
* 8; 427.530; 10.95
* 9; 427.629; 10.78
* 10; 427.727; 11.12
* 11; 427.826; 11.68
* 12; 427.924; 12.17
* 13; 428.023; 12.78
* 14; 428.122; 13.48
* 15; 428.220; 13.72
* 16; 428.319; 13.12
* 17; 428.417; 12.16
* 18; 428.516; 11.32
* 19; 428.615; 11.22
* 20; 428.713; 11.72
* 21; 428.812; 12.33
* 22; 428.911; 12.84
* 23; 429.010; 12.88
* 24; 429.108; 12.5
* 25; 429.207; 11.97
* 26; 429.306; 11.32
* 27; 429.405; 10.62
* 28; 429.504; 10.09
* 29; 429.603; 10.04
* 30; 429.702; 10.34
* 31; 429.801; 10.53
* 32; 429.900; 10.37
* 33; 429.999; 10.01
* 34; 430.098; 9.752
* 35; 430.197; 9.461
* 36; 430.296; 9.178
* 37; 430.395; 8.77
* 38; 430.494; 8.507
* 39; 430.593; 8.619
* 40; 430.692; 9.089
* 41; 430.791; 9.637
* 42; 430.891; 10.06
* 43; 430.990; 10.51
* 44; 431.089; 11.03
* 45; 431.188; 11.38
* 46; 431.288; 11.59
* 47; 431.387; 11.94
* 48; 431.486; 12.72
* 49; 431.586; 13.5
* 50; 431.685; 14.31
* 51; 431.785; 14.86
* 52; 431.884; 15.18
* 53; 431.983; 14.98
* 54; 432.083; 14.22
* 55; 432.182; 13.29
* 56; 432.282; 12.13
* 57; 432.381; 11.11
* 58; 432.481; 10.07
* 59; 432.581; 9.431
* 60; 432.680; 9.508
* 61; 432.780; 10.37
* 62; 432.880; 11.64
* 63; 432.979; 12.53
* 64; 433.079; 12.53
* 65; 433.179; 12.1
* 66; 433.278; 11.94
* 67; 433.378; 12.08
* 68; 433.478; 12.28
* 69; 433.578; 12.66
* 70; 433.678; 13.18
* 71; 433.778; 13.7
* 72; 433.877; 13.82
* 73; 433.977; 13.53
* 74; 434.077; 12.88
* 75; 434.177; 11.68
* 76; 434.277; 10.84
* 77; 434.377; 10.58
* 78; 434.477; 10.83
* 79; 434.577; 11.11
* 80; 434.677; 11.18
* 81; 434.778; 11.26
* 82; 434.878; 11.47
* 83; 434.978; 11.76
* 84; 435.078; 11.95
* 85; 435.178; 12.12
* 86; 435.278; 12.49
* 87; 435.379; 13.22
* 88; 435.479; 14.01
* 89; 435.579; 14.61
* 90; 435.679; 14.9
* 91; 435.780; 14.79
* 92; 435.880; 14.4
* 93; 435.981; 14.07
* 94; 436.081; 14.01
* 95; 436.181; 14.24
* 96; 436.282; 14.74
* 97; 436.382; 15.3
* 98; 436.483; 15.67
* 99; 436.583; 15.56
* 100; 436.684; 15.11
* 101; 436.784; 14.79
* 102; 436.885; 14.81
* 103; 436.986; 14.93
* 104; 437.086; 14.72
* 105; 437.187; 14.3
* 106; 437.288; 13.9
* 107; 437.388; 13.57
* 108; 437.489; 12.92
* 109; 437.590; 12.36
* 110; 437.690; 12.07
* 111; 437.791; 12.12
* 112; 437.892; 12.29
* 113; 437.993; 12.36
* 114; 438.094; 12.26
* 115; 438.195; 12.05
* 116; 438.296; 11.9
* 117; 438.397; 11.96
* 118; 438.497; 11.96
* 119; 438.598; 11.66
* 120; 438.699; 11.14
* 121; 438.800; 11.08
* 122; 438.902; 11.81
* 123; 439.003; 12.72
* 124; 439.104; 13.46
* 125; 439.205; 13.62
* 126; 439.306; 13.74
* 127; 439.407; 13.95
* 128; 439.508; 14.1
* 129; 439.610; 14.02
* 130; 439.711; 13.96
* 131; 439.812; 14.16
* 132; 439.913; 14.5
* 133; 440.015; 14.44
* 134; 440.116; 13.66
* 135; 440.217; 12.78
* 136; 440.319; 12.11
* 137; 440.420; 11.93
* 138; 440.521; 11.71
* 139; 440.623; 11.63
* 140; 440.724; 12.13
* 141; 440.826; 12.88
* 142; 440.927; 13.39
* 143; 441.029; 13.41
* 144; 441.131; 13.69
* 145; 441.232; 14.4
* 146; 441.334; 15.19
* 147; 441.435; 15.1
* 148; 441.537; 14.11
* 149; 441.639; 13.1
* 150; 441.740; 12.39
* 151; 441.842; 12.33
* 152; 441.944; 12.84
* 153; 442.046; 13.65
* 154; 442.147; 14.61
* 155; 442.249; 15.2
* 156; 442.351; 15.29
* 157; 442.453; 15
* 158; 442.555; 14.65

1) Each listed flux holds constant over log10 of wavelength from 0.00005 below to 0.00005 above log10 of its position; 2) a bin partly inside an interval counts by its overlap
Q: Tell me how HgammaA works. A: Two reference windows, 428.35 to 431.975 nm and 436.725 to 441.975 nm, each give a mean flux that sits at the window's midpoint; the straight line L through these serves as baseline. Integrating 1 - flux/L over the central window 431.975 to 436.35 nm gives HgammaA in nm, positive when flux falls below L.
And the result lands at -0.16 nm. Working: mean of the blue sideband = 11.2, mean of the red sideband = 13.1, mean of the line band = 12.5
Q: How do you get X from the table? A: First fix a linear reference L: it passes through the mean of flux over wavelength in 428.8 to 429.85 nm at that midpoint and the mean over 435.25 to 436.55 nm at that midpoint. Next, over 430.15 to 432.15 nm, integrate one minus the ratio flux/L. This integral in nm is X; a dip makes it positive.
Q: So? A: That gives 0.123 nm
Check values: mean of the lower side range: 11.4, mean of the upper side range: 14.4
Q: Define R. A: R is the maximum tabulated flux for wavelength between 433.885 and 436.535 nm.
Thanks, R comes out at 15.67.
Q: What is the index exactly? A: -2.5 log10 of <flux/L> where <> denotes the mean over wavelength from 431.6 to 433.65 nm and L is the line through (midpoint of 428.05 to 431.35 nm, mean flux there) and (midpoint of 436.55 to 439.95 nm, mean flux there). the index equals -0.06 mag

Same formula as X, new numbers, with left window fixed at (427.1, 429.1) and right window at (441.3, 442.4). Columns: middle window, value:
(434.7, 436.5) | -0.055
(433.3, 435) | 0.116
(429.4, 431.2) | 0.373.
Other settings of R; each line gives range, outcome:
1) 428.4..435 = 15.18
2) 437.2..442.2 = 15.19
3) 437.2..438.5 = 13.9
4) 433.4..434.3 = 13.82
